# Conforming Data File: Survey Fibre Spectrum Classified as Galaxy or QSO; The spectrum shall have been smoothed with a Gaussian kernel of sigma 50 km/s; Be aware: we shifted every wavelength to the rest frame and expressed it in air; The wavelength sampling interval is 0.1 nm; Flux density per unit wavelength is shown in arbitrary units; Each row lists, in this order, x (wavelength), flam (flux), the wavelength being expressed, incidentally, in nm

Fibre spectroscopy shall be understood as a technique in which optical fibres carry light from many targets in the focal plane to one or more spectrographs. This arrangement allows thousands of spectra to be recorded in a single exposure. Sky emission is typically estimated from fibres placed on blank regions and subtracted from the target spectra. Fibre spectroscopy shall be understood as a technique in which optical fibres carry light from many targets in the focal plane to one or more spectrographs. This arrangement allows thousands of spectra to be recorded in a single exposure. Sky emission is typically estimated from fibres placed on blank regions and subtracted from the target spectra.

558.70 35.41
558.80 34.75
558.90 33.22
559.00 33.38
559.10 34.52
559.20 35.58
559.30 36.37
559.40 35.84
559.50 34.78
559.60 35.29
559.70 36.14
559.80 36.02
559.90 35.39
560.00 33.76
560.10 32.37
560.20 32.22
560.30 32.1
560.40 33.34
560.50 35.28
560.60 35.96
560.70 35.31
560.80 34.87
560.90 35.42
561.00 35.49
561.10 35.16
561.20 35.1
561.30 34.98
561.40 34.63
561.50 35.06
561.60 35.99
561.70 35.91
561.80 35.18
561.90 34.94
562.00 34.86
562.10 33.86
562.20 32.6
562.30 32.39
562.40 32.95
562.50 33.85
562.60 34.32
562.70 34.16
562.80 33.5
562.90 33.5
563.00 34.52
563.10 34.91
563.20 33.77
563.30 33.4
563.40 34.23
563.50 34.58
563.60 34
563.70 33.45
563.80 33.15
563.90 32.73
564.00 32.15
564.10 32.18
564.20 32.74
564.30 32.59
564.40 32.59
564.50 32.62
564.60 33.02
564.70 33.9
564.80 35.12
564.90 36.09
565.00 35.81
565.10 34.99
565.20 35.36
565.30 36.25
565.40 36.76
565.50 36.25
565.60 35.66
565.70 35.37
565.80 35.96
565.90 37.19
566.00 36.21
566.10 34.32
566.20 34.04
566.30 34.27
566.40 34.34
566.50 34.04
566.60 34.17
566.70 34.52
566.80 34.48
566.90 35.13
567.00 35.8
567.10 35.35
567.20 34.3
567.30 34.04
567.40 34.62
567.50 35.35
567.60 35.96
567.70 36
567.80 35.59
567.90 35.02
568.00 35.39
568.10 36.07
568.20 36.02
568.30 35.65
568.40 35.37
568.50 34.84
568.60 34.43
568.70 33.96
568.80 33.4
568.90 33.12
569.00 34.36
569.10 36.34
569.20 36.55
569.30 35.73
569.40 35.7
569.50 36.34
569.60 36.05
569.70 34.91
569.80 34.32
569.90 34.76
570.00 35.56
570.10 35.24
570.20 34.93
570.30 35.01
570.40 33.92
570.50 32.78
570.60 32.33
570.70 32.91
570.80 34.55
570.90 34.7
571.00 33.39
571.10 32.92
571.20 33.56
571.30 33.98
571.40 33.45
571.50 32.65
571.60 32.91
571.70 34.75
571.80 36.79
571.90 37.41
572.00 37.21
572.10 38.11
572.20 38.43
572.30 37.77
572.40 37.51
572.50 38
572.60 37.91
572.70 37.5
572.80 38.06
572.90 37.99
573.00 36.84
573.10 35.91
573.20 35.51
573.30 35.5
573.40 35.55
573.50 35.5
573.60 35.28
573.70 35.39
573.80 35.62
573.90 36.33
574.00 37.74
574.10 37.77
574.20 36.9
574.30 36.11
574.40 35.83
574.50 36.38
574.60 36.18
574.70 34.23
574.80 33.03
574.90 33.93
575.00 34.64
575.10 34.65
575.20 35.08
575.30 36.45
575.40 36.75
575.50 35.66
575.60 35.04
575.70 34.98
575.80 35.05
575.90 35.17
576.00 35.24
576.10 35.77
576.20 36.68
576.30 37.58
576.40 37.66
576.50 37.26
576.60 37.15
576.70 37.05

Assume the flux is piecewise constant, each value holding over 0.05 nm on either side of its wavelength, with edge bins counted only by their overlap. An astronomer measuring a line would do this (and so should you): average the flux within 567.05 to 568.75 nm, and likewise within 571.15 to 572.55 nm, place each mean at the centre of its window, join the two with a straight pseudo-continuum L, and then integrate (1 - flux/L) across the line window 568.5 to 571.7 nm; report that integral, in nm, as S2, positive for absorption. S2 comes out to 0.11 nm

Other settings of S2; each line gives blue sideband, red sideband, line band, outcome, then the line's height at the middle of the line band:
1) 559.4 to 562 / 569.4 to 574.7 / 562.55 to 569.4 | 0.11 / 35.2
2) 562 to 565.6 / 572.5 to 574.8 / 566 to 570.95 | 0.04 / 35.1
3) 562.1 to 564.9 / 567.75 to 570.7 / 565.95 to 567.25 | -0.02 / 34.3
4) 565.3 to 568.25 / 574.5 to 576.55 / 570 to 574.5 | -0.02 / 35.5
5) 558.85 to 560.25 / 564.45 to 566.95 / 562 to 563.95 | 0.06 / 34.9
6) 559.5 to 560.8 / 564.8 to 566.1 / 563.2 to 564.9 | 0.10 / 35.5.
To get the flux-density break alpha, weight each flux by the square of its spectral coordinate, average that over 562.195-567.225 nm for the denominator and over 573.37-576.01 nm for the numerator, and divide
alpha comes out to 1.07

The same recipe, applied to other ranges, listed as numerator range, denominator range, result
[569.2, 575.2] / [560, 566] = 1.07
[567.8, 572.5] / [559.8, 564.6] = 1.06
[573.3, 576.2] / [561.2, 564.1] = 1.09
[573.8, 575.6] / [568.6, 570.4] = 1.04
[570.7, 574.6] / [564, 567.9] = 1.06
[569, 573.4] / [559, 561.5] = 1.06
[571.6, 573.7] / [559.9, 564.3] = 1.12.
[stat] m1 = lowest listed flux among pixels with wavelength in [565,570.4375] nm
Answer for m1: 33.12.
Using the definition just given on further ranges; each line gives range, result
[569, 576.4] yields 32.33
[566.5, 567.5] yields 34.04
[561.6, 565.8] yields 32.15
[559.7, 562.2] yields 32.1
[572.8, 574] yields 35.28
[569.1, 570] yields 34.32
